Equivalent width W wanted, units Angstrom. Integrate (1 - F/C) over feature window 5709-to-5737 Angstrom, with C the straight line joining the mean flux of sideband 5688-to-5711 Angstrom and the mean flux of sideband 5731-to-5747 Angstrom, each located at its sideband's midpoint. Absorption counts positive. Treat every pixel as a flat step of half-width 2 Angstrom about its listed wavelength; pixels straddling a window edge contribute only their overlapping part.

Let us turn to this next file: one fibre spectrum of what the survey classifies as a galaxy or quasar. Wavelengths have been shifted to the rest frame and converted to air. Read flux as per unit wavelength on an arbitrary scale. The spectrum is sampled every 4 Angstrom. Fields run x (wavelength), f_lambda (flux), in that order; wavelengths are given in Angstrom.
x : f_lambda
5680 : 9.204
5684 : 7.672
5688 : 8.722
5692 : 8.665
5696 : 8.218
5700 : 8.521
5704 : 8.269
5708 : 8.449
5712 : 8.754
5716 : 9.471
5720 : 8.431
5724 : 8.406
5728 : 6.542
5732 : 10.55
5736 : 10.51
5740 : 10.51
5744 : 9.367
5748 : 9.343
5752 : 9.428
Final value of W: 1.8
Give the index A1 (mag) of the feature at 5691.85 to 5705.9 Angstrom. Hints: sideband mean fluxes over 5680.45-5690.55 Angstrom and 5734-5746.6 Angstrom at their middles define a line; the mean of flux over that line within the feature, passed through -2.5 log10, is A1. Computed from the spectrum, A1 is 0.05 mag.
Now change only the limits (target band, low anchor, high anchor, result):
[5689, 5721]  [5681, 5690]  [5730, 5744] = 0.06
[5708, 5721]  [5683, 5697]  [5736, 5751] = 0.02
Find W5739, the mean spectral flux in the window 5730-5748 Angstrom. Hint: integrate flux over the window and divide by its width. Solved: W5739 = 10.1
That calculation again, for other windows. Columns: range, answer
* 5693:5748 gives 8.93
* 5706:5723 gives 8.75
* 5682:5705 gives 8.35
